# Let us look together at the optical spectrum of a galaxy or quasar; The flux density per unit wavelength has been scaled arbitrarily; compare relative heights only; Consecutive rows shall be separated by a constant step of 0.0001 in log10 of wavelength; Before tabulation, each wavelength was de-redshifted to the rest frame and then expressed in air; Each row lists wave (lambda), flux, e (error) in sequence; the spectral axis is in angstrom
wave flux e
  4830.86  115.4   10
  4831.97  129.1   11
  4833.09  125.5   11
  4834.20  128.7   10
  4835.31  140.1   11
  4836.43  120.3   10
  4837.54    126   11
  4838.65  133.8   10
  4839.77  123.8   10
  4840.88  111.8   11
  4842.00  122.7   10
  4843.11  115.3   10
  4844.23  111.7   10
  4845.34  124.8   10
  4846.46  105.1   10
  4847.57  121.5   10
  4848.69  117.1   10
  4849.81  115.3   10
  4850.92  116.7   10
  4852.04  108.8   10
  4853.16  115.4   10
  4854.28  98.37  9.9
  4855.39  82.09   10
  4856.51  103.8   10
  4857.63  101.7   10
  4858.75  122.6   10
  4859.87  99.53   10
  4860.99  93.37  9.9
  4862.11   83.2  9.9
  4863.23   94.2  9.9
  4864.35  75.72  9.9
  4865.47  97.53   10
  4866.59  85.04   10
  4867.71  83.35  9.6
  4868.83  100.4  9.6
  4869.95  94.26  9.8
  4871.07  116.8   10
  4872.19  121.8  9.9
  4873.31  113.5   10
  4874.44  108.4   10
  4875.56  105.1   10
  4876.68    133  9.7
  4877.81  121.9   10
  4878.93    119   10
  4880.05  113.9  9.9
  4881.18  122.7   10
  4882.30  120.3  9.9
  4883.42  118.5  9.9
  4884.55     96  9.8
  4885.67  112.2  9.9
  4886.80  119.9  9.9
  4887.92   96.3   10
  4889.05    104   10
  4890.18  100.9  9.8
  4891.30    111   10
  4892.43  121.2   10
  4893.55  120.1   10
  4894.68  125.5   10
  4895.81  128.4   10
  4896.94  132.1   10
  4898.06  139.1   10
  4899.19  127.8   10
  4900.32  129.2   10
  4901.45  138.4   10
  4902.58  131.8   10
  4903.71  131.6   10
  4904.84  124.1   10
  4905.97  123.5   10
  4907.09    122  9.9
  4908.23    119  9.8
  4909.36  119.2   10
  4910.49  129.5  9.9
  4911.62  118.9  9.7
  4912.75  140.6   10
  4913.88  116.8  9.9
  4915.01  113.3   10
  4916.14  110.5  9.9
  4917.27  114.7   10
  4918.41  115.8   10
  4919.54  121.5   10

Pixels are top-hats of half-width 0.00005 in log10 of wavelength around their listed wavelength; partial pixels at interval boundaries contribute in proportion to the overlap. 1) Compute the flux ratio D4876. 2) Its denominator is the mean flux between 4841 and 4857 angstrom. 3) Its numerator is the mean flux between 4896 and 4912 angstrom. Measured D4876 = 1.1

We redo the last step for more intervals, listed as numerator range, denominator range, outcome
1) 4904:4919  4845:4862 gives 1.12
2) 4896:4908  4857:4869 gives 1.38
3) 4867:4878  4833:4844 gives 0.88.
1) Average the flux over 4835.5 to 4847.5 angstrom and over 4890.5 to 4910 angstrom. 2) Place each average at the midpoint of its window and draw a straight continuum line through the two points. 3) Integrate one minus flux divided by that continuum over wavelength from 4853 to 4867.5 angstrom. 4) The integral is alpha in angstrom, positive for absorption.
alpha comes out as 3.1 angstrom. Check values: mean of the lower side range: 120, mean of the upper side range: 126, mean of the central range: 95.5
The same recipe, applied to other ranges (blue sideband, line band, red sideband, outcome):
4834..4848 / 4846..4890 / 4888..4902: 5.56 angstrom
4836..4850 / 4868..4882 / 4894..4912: 1.12 angstrom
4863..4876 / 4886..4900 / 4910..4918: -1.02 angstrom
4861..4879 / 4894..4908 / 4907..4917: -1.58 angstrom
